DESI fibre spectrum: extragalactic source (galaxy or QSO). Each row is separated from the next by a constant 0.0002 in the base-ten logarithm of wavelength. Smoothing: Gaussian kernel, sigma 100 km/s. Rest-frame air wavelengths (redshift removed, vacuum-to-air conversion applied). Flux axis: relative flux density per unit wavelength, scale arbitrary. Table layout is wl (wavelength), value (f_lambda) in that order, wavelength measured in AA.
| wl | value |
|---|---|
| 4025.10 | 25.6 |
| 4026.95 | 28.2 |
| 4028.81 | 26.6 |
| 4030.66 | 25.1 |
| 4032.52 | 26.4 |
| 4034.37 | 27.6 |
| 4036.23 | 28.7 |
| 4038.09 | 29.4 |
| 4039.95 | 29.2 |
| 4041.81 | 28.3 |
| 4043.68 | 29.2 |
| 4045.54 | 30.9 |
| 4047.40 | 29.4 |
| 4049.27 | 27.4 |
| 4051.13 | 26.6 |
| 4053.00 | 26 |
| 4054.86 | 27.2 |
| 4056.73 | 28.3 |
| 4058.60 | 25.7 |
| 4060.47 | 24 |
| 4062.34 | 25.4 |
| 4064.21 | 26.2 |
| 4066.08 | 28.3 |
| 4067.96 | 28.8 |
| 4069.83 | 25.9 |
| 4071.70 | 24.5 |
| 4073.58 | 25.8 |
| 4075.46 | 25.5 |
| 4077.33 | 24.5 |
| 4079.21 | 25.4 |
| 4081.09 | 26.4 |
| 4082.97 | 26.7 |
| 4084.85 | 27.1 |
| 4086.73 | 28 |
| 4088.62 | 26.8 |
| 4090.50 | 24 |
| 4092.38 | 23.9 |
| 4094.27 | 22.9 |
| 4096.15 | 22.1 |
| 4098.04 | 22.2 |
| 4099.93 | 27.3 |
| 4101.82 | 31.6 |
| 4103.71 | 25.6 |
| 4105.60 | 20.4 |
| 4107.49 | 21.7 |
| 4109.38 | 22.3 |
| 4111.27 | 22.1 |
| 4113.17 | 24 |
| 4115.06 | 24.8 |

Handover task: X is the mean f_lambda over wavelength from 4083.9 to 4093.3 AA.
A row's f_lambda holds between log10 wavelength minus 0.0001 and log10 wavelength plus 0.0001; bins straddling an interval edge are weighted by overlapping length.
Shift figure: 26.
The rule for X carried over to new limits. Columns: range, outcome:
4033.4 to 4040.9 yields 28.7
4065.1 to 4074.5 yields 26.7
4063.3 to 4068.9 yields 27.8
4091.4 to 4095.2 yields 23.4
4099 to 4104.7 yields 28.1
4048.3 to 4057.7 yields 27.1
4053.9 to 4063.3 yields 26.1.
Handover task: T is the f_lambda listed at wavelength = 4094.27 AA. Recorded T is 22.9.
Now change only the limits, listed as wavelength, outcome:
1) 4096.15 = 22.1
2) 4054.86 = 27.2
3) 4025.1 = 25.6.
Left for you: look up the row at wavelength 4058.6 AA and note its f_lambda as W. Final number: 25.7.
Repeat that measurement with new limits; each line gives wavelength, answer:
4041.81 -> 28.3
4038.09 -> 29.4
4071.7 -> 24.5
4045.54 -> 30.9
